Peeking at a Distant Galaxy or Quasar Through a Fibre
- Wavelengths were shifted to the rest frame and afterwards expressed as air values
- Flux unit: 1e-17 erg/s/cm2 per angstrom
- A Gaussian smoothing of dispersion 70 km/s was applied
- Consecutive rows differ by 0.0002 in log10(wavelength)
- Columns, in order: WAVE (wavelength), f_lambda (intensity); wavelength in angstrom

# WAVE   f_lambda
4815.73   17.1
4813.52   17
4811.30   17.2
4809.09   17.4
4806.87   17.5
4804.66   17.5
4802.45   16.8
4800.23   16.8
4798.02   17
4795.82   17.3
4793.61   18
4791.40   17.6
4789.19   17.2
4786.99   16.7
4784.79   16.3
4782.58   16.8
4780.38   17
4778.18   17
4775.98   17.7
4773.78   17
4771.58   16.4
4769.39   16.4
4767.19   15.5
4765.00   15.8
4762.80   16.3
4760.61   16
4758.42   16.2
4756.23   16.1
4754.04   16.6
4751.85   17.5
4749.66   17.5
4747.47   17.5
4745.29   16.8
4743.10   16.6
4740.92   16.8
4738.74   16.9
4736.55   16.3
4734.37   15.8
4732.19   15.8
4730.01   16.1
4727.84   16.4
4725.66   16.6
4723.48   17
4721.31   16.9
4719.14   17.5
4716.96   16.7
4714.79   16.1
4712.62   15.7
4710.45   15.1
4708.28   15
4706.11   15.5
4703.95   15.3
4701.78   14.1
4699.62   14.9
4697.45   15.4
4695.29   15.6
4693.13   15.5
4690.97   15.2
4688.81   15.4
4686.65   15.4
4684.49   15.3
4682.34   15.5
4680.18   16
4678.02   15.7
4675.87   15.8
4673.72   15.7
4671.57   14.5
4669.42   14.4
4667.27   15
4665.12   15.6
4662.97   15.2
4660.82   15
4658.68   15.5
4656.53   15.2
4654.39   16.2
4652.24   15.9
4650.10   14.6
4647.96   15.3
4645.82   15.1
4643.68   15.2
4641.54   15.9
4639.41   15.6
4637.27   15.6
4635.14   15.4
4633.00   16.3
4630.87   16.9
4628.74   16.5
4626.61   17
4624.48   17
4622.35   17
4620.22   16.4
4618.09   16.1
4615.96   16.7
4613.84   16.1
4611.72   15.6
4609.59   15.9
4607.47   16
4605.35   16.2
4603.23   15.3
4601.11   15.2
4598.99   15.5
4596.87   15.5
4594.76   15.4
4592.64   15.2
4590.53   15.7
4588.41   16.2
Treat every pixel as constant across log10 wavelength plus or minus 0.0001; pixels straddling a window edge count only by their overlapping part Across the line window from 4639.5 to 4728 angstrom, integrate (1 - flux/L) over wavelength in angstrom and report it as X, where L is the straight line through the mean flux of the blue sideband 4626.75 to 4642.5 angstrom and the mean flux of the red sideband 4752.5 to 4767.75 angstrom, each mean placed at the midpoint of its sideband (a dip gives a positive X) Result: 3.07 angstrom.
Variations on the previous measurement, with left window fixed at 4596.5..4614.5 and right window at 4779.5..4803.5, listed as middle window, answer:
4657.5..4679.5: 1.22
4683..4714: 2.11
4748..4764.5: 0.18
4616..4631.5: -0.85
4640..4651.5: 0.53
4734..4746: 0.07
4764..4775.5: 0.40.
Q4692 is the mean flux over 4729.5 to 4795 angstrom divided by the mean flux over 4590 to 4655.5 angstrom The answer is 1.05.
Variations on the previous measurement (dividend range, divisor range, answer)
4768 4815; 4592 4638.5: 1.06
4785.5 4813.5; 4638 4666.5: 1.12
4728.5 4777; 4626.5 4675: 1.06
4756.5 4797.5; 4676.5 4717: 1.09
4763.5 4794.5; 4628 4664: 1.08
